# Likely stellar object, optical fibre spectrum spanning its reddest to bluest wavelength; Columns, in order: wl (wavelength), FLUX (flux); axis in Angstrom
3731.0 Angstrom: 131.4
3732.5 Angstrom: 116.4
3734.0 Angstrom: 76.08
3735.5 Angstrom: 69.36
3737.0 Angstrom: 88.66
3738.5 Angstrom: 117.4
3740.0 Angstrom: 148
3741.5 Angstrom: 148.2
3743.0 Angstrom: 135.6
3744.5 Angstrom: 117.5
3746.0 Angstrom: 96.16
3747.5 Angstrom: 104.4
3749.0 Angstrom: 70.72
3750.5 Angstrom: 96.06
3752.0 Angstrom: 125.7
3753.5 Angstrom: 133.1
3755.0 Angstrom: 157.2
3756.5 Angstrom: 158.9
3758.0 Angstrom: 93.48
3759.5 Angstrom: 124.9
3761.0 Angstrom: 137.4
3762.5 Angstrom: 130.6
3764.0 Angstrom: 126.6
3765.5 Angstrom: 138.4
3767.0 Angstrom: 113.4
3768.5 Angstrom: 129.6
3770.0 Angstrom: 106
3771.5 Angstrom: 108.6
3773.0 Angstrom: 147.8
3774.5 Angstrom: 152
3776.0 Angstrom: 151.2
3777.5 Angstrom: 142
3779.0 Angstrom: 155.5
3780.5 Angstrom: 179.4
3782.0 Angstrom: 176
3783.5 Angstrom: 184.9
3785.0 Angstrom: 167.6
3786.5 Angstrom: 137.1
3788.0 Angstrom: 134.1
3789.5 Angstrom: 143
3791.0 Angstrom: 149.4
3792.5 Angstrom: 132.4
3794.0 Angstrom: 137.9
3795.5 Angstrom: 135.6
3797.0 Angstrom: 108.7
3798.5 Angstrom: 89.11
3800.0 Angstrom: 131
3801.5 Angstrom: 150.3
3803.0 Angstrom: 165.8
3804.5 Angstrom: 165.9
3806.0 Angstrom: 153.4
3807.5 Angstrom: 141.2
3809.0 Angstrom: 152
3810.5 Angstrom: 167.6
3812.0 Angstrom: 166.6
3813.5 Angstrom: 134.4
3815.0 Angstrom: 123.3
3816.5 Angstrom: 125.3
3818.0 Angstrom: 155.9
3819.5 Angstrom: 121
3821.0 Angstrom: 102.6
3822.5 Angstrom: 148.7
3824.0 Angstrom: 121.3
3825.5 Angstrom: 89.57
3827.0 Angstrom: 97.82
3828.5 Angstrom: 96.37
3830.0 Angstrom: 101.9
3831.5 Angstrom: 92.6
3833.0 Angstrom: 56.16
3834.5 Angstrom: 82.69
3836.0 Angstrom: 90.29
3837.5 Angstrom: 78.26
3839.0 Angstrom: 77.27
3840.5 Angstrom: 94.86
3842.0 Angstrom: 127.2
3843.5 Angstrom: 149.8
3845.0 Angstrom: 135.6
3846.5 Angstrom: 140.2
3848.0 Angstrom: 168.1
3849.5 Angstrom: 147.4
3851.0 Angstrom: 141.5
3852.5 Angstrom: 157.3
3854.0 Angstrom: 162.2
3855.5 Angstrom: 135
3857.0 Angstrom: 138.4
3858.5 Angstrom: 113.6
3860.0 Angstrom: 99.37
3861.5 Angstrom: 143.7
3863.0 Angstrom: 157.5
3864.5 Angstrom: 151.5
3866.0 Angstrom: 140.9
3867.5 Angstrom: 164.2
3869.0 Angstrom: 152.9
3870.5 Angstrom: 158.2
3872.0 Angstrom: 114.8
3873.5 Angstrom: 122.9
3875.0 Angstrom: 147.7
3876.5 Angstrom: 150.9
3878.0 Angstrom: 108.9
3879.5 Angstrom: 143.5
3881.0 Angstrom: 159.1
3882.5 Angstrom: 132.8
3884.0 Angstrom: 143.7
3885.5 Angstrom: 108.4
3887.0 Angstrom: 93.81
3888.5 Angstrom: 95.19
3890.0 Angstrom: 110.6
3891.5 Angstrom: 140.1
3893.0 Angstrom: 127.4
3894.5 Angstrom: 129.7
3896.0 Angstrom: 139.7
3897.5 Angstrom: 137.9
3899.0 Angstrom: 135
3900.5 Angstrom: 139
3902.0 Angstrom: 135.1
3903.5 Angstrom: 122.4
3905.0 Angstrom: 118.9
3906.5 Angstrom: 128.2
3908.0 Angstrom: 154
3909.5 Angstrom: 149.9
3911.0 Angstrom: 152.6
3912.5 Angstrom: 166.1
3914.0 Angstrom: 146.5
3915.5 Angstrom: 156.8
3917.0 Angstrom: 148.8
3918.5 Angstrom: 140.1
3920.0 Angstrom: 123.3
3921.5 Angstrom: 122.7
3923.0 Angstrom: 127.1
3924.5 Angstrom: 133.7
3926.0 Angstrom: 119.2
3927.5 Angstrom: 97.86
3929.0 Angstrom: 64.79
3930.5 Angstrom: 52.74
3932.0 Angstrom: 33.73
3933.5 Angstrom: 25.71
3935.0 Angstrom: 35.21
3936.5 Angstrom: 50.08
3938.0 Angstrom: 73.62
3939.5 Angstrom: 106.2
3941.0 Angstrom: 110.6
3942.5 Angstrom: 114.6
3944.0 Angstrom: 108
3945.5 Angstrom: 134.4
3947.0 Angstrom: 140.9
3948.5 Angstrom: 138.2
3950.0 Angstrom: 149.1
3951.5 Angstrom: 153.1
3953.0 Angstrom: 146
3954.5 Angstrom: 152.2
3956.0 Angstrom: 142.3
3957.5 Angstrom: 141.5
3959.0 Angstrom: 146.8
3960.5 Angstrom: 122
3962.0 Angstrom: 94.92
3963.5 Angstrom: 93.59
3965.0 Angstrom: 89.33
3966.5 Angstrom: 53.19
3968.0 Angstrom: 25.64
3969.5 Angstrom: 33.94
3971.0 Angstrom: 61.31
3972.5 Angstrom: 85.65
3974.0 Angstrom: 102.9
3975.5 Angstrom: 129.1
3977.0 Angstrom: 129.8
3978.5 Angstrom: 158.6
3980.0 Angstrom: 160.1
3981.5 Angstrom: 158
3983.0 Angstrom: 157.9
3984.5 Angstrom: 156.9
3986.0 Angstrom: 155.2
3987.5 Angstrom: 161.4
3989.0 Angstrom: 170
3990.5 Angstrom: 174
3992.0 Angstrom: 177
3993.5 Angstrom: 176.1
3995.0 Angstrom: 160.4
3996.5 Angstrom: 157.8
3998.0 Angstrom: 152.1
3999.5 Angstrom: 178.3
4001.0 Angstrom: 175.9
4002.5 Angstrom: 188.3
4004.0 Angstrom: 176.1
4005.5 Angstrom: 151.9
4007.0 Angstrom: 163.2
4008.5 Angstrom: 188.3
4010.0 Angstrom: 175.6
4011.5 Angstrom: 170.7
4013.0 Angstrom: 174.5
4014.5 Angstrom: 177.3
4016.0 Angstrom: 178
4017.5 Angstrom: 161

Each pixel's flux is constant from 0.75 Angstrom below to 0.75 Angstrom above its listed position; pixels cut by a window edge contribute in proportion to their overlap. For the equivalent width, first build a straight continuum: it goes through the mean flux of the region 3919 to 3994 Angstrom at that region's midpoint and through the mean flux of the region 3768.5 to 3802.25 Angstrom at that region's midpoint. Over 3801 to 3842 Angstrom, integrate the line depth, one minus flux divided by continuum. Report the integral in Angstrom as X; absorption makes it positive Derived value 4.8 Angstrom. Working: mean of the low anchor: 142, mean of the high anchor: 115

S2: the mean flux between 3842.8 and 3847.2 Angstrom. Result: 142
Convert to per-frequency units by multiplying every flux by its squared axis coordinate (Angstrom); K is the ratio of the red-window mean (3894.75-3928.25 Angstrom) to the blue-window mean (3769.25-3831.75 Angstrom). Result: 1.05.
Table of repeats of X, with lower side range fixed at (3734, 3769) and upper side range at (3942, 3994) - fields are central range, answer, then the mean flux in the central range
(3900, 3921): -2.60 Angstrom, 141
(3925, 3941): 7.28 Angstrom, 69.1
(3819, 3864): 1.40 Angstrom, 119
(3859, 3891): -2.32 Angstrom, 133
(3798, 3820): -4.03 Angstrom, 144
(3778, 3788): -3.60 Angstrom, 164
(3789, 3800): -0.64 Angstrom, 128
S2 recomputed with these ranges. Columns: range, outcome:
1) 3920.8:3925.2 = 128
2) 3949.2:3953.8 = 149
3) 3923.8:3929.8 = 103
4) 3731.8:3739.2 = 93.3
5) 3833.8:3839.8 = 82.2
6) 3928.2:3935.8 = 42.9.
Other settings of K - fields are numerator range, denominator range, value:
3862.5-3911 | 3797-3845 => 1.16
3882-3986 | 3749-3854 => 0.96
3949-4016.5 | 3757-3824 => 1.13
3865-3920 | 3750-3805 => 1.05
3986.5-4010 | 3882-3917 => 1.34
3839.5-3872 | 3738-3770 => 1.20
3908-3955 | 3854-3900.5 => 0.89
